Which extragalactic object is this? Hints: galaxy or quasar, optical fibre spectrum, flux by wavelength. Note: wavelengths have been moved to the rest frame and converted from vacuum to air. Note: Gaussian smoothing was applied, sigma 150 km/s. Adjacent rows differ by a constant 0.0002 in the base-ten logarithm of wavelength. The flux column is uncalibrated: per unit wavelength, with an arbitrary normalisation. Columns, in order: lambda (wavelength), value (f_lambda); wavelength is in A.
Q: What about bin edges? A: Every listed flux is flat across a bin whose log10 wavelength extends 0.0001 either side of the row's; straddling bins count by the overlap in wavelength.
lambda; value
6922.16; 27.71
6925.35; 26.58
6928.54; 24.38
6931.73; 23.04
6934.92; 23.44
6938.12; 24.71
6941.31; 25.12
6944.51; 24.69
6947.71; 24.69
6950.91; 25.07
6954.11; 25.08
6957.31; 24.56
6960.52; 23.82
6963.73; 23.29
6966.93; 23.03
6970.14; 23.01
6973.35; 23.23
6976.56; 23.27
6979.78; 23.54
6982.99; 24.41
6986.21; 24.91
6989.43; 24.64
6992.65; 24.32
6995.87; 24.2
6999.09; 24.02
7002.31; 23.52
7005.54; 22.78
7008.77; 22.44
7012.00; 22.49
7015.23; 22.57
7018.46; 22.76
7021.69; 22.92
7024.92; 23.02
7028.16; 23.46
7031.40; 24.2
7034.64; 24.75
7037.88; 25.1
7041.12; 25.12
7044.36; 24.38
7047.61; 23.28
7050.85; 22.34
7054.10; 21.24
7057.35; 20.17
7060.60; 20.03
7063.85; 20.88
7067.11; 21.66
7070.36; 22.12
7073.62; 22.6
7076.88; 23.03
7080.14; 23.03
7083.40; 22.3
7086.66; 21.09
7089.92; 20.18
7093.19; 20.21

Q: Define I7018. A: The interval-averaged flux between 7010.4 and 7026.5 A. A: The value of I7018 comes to 22.8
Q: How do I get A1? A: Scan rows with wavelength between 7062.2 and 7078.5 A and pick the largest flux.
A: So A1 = 23.03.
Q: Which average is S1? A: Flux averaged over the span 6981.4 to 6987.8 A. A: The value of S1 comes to 24.6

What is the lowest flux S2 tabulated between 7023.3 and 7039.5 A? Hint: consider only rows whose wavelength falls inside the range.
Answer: 23.02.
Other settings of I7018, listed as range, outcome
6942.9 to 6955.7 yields 24.9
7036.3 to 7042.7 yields 25.1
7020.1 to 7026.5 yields 23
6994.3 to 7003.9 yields 23.9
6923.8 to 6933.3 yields 24.7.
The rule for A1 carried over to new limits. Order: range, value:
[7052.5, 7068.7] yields 21.66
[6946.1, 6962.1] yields 25.08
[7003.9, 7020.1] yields 22.78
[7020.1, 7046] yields 25.12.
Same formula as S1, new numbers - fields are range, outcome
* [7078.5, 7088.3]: 22.2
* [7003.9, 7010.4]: 22.6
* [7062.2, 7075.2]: 21.8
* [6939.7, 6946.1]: 24.9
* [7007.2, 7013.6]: 22.5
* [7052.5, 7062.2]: 20.5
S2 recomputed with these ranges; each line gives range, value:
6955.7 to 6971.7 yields 23.01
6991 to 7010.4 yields 22.44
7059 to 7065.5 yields 20.03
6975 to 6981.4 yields 23.27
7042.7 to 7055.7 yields 21.24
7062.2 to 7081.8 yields 20.88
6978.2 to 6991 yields 23.54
